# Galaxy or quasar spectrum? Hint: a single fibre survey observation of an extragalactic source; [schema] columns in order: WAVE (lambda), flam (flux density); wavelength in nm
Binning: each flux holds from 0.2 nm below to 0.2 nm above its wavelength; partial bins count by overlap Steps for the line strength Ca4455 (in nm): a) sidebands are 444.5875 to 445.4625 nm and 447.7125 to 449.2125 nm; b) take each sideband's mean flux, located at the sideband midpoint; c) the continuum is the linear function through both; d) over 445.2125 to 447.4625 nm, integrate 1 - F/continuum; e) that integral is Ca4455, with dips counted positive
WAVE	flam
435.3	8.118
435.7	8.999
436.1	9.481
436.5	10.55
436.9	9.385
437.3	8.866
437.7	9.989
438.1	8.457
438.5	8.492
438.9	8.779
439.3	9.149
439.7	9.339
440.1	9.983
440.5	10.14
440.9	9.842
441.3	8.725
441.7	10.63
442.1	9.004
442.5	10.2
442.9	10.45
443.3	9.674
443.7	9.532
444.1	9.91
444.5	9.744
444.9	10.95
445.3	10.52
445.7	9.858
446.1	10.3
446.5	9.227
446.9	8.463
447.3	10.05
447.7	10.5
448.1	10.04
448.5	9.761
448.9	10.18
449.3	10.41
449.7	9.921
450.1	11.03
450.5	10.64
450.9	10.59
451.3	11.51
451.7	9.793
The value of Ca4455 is 0.16 nm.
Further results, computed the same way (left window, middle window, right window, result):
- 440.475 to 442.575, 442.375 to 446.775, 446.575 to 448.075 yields -0.144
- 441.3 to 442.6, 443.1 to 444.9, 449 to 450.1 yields 0.008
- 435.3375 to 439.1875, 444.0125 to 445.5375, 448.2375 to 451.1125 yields -0.063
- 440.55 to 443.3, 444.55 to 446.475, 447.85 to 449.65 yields -0.055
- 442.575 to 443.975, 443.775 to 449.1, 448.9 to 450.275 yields 0.108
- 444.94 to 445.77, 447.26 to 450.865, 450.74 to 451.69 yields 0.120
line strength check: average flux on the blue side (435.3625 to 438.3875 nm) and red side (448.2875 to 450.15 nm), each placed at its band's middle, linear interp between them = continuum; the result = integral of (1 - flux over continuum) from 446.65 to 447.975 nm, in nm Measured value 0.051 nm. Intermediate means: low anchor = 9.31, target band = 9.68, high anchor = 10.2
